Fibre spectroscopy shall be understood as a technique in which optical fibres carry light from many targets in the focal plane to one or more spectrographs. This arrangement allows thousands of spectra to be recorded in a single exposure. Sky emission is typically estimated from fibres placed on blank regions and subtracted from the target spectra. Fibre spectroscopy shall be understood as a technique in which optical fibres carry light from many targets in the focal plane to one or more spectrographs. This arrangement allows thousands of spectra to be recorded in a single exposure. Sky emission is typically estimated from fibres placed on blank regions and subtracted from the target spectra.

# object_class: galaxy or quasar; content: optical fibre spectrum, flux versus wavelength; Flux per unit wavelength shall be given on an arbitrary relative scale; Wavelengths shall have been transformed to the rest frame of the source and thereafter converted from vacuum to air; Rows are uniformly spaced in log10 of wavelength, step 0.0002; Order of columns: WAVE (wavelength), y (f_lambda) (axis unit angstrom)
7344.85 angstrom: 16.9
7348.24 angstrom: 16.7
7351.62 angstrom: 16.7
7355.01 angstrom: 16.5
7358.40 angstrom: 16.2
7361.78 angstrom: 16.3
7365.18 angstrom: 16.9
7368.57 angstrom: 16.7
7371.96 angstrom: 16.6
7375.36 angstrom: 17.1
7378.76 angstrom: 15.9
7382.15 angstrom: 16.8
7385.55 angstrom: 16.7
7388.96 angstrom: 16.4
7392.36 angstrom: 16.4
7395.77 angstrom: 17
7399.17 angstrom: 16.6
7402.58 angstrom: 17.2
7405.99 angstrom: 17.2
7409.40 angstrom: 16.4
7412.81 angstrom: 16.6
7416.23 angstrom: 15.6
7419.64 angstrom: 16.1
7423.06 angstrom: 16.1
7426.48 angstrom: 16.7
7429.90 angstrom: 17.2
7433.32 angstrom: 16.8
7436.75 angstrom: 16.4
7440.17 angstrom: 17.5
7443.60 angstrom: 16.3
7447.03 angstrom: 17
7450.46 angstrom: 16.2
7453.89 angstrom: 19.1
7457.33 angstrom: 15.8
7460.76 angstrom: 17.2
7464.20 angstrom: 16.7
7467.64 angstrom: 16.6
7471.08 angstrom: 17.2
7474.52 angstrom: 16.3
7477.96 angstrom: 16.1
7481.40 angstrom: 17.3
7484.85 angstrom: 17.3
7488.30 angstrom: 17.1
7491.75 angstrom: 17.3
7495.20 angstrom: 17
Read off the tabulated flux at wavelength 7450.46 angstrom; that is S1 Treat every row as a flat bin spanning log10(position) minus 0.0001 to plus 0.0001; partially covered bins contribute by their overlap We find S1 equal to 16.2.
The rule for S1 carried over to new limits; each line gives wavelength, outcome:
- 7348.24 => 16.7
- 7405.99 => 17.2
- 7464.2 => 16.7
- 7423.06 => 16.1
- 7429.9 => 17.2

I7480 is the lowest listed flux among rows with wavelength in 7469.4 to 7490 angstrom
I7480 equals 16.1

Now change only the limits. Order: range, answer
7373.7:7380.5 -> 15.9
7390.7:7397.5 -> 16.4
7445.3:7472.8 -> 15.8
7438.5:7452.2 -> 16.2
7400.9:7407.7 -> 17.2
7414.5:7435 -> 15.6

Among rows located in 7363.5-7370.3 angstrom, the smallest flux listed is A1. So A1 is 16.7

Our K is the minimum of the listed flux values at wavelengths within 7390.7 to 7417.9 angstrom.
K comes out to 15.6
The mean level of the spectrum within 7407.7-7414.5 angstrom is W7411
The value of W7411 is 16.5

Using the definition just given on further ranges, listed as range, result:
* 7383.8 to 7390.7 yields 16.5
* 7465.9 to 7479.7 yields 16.6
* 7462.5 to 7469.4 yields 16.6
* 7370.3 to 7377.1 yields 16.8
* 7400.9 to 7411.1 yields 16.9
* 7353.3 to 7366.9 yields 16.5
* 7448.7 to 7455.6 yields 17.7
